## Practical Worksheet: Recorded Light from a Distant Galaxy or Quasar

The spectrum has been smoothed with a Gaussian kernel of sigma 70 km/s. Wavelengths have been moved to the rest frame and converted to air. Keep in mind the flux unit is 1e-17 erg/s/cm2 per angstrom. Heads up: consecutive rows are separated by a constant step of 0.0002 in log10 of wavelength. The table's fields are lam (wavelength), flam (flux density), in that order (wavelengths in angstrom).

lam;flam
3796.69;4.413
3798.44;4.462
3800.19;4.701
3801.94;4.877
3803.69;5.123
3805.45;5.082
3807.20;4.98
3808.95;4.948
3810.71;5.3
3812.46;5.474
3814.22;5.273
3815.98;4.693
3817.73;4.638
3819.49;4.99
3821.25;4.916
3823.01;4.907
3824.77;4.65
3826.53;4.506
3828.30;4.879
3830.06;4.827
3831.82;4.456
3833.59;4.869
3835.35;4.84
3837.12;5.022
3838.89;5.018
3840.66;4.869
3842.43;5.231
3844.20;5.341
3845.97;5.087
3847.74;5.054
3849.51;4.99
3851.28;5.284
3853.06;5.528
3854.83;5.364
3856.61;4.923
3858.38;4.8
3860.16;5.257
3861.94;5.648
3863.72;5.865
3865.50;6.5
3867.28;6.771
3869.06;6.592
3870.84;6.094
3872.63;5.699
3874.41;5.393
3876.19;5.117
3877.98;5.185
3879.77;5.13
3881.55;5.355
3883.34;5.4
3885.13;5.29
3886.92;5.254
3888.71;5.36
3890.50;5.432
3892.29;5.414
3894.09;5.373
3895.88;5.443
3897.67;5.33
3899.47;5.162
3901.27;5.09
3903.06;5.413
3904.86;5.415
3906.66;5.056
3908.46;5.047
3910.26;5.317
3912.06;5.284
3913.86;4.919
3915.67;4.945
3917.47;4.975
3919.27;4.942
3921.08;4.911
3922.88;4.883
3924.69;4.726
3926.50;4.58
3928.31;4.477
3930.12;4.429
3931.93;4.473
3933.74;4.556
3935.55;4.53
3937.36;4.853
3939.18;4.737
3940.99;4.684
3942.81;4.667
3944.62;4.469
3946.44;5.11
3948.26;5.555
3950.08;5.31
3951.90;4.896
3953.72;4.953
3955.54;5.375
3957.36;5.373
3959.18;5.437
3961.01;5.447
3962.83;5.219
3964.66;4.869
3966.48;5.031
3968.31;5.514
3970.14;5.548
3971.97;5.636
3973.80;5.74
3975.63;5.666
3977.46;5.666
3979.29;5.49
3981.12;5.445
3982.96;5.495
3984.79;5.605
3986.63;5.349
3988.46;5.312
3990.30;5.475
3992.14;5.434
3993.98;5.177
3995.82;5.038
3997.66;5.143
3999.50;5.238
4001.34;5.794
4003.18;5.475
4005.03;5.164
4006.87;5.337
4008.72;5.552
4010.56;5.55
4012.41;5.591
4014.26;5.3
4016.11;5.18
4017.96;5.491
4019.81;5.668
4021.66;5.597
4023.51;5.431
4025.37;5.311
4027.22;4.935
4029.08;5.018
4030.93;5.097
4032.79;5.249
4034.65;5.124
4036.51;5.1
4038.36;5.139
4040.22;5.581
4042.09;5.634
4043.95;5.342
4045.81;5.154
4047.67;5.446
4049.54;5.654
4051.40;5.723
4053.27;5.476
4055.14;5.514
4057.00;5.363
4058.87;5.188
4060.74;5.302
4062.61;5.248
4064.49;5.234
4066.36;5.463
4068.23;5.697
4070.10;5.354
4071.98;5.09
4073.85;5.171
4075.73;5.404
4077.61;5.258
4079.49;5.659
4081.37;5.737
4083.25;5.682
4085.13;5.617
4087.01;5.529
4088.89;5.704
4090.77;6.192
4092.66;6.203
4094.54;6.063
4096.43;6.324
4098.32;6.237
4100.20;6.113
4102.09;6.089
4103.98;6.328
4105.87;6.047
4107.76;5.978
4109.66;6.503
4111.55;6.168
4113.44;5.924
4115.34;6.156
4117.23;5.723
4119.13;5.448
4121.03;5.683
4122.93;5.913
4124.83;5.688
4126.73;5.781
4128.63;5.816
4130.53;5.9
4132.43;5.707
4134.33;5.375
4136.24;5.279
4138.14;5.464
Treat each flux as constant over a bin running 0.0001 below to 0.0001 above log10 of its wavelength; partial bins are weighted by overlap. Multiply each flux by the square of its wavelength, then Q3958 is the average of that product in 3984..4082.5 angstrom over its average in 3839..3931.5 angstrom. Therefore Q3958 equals 1.1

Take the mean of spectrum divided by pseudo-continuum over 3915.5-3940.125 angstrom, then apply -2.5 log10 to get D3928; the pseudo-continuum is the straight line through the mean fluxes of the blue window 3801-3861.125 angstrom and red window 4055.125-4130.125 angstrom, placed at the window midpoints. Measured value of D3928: 0.123 mag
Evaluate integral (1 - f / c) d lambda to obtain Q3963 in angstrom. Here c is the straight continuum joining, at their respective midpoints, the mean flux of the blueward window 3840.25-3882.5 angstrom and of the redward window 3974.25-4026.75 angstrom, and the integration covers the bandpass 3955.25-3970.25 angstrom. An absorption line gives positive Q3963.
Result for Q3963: 0.39 angstrom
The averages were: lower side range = 5.47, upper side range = 5.43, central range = 5.3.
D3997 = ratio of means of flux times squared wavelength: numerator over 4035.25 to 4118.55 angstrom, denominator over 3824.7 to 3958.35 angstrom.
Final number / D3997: 1.21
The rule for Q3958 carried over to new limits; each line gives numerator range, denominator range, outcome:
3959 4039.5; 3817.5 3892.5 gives 1.10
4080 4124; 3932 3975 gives 1.26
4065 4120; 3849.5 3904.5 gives 1.19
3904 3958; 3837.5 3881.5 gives 0.94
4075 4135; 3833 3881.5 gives 1.23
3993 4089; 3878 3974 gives 1.12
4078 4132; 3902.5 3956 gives 1.32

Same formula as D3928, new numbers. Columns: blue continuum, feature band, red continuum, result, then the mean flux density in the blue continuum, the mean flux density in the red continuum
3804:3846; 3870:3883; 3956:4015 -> -0.07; 4.95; 5.41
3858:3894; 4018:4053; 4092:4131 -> 0.10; 5.58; 6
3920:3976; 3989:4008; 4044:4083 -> -0.03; 5.02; 5.41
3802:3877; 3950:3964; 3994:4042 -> 0.01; 5.21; 5.33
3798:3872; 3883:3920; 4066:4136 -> 0.02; 5.17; 5.8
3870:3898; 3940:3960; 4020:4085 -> 0.06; 5.39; 5.37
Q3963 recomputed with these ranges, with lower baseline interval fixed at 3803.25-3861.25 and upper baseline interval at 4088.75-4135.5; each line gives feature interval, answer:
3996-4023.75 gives 0.9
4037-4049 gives 0.7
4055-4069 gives 1.0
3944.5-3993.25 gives 1.0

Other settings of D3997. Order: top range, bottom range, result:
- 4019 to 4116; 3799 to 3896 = 1.20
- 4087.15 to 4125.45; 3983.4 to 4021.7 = 1.17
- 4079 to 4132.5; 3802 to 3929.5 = 1.29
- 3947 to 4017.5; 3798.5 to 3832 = 1.19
